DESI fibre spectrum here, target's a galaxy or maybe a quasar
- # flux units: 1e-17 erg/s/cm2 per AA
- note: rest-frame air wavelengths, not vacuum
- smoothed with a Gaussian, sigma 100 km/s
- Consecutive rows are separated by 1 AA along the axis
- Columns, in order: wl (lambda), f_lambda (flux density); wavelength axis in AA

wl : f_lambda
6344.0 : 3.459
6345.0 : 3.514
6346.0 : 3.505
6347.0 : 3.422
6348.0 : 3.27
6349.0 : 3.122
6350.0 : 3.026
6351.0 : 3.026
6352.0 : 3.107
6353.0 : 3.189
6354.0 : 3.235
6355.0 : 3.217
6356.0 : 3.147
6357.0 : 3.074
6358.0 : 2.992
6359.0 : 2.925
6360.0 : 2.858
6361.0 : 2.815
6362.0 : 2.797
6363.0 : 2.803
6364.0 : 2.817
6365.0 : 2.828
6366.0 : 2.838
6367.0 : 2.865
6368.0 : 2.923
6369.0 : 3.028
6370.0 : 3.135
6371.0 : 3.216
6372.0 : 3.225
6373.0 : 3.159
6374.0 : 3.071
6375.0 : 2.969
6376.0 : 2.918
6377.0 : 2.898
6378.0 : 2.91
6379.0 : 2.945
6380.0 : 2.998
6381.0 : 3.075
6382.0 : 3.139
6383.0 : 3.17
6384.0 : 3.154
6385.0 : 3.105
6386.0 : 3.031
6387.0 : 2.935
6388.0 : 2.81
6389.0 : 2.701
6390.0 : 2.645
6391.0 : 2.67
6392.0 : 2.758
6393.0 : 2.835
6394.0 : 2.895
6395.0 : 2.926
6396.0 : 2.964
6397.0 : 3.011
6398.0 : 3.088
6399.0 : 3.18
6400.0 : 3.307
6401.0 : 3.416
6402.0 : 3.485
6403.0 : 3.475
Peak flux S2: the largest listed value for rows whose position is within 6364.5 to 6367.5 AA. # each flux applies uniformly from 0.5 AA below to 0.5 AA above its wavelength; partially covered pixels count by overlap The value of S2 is 2.865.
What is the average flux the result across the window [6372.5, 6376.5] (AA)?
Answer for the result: 3.03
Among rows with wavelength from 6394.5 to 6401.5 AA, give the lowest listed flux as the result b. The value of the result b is 2.926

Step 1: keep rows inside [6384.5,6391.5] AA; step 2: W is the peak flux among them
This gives 3.105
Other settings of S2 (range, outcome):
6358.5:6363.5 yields 2.925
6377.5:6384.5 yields 3.17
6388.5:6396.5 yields 2.964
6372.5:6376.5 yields 3.159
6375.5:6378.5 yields 2.918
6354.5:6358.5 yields 3.217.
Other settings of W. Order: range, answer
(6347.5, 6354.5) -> 3.27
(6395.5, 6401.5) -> 3.416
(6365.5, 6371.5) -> 3.216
